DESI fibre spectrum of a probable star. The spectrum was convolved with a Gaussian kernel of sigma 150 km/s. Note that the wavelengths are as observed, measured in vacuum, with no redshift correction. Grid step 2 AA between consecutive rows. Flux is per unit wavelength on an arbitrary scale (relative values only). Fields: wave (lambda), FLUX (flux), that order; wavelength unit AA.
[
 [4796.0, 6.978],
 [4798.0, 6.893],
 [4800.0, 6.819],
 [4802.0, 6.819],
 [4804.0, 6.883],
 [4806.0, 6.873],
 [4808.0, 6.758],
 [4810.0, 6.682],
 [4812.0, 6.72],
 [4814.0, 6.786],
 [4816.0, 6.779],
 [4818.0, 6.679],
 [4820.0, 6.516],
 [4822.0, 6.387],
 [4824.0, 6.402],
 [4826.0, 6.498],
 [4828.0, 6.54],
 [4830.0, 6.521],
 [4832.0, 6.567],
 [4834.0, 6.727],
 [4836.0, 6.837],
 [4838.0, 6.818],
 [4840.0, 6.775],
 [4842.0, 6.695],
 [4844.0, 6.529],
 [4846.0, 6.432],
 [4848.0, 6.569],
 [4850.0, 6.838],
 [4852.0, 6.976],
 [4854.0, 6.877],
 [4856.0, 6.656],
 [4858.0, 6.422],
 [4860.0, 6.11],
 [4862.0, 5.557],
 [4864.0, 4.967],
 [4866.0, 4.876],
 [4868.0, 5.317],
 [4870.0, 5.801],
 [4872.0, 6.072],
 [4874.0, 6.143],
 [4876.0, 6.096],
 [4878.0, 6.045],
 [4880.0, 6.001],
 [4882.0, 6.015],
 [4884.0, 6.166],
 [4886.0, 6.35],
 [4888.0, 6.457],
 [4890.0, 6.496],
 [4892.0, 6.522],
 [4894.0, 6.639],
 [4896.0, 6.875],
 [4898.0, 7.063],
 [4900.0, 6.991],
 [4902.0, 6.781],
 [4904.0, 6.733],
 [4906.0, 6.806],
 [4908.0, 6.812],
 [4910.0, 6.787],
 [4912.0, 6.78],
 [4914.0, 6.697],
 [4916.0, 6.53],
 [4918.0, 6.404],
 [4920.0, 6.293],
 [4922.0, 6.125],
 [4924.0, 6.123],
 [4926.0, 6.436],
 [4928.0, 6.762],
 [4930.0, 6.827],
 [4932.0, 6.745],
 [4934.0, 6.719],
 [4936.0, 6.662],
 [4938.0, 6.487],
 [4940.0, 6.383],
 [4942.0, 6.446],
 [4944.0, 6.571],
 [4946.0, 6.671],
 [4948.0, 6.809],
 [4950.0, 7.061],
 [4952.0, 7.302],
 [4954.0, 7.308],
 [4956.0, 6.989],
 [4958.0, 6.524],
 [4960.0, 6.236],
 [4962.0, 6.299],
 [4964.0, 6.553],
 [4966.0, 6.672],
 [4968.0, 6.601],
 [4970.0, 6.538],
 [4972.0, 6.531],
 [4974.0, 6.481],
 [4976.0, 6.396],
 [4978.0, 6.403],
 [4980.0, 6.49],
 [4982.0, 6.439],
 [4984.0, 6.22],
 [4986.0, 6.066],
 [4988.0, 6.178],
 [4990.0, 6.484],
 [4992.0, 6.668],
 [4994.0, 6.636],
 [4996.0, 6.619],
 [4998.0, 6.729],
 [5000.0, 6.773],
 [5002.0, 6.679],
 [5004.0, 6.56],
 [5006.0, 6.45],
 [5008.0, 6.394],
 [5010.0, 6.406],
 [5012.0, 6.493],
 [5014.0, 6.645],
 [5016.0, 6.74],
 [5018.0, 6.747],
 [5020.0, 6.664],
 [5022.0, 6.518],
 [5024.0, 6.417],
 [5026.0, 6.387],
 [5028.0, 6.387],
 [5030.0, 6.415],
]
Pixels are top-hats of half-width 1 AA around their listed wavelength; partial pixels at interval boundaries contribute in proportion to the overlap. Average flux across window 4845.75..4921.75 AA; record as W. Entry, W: 6.36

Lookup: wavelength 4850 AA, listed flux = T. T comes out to 6.838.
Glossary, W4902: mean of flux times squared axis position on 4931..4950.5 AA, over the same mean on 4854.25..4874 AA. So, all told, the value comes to 1.2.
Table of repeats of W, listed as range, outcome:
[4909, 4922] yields 6.55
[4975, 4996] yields 6.41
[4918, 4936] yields 6.51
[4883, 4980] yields 6.62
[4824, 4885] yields 6.28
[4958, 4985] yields 6.45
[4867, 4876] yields 5.86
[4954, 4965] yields 6.59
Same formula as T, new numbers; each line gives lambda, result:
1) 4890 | 6.496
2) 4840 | 6.775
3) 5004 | 6.56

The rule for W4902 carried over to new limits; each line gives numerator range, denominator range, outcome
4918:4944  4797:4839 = 1.02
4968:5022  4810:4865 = 1.06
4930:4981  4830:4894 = 1.10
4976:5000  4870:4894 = 1.08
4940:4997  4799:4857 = 1.04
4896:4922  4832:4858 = 1.03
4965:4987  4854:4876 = 1.15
